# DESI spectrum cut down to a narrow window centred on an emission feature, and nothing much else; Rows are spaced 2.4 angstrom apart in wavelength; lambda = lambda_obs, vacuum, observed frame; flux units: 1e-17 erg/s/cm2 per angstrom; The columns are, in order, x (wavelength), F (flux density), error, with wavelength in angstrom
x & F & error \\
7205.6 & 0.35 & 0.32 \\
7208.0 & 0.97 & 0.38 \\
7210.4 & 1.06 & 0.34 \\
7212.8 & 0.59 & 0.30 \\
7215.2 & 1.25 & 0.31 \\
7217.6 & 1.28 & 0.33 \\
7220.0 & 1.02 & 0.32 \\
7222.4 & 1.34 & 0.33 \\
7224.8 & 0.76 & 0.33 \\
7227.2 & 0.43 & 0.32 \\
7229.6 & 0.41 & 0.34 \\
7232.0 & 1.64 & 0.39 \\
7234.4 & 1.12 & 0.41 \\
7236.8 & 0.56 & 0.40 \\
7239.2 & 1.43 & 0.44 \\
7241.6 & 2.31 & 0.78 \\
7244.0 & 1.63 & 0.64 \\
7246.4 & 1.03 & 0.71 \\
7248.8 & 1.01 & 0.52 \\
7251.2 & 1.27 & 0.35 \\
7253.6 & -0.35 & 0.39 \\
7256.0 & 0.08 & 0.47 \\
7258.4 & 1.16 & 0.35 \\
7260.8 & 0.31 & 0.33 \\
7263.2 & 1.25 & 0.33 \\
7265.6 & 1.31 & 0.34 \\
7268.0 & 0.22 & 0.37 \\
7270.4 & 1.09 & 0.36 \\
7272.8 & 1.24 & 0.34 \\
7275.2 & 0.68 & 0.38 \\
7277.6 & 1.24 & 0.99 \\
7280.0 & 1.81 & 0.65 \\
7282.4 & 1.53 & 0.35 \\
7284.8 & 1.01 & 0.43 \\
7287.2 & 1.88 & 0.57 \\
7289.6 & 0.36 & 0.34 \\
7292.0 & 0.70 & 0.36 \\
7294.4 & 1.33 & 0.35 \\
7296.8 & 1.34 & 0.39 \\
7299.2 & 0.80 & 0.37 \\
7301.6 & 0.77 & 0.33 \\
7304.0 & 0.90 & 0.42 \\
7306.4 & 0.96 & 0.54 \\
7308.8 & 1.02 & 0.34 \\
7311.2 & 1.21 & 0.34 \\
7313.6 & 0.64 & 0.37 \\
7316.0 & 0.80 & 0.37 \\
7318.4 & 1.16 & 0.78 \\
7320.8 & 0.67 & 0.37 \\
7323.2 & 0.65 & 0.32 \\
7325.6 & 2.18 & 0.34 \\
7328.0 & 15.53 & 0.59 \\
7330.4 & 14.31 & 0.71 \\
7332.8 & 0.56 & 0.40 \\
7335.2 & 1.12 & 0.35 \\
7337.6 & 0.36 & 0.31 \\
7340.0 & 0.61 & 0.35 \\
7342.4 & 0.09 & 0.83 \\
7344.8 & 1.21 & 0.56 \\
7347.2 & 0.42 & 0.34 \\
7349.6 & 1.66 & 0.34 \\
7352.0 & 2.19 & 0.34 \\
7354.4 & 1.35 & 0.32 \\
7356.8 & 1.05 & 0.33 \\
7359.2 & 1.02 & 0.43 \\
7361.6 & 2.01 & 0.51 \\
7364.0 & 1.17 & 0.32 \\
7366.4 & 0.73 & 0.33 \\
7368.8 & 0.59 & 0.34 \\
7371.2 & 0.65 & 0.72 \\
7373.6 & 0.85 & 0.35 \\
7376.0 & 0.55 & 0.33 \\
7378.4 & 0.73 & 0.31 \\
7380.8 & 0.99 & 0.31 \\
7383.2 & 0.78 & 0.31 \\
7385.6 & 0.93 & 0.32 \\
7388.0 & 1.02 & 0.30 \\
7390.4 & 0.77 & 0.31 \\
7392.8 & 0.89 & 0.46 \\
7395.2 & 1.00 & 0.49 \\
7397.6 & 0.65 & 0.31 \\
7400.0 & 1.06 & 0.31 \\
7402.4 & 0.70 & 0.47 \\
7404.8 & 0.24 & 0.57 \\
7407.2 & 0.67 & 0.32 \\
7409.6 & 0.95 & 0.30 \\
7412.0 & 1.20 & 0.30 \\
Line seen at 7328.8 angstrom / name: H-alpha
